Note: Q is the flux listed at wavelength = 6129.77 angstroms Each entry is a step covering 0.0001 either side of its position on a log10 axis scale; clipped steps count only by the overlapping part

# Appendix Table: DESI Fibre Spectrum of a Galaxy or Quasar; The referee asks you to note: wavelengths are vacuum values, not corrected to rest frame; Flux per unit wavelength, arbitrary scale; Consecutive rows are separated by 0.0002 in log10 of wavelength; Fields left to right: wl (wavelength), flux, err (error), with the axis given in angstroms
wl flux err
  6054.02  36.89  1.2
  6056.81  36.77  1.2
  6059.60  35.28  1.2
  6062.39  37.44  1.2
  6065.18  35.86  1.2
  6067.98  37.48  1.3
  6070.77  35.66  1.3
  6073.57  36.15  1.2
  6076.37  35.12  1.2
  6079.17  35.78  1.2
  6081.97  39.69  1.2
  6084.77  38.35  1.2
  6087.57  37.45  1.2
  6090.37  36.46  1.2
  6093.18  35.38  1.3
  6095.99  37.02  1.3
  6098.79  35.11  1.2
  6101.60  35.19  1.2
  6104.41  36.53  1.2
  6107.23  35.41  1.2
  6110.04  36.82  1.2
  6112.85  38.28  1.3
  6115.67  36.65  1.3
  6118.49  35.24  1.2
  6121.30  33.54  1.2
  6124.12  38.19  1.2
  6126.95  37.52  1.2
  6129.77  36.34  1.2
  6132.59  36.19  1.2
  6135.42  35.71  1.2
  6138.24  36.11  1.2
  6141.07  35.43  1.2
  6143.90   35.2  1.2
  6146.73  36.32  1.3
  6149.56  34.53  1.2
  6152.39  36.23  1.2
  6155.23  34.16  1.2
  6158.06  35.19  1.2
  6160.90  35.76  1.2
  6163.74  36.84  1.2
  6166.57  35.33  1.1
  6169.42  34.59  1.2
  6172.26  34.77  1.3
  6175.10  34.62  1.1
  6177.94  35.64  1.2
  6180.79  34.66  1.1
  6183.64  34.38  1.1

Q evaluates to 36.34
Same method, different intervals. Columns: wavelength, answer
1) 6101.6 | 35.19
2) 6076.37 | 35.12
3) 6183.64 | 34.38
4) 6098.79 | 35.11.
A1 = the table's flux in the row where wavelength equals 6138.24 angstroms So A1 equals 36.11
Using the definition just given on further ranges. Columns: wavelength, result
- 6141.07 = 35.43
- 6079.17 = 35.78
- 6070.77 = 35.66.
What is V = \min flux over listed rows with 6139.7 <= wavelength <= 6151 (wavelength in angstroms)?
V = 34.53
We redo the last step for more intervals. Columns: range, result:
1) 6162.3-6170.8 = 34.59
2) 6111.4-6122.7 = 33.54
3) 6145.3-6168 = 34.16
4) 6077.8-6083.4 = 35.78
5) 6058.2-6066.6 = 35.28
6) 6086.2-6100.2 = 35.11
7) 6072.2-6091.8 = 35.12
